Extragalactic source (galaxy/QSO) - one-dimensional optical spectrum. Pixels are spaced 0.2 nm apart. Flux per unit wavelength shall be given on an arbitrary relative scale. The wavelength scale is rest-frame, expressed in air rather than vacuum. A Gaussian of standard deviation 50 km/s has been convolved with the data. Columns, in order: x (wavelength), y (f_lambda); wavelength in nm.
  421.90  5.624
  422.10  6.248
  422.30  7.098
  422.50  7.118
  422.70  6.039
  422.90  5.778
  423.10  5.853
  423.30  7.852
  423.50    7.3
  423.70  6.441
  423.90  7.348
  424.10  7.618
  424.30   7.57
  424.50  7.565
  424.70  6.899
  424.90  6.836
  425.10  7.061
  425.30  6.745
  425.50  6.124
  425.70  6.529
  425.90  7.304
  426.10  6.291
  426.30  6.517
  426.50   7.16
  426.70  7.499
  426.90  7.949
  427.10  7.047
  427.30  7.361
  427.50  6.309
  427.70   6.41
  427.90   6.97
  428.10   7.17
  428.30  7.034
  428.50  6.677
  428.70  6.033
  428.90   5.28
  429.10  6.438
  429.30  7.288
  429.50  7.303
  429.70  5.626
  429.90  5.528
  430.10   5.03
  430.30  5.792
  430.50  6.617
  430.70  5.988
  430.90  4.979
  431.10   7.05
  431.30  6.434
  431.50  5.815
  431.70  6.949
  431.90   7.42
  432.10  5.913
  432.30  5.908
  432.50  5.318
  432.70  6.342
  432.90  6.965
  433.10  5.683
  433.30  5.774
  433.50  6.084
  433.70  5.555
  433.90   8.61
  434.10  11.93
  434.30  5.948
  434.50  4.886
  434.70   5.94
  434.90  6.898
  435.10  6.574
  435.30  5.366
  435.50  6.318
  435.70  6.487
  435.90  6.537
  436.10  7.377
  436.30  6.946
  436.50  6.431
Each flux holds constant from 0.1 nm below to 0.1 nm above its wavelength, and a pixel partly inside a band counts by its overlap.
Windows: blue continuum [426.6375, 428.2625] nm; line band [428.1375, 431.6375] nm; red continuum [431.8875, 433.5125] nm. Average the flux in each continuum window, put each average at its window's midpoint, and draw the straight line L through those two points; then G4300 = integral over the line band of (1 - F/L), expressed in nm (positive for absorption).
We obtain 0.22 nm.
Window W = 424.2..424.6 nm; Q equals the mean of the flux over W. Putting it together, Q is 7.57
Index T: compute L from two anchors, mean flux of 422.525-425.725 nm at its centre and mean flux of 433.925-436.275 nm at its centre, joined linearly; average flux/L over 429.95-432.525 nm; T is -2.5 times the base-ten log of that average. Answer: 0.12 mag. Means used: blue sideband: 6.86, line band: 6.1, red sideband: 6.82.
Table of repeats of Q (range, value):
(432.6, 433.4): 6.19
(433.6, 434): 7.08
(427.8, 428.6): 6.96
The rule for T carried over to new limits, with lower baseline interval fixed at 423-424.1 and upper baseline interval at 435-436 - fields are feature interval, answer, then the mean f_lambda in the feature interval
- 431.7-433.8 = 0.05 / 6.14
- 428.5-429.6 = 0.03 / 6.49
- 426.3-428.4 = -0.04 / 7.06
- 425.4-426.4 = 0.05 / 6.55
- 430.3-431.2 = 0.08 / 6.12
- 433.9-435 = -0.15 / 7.26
